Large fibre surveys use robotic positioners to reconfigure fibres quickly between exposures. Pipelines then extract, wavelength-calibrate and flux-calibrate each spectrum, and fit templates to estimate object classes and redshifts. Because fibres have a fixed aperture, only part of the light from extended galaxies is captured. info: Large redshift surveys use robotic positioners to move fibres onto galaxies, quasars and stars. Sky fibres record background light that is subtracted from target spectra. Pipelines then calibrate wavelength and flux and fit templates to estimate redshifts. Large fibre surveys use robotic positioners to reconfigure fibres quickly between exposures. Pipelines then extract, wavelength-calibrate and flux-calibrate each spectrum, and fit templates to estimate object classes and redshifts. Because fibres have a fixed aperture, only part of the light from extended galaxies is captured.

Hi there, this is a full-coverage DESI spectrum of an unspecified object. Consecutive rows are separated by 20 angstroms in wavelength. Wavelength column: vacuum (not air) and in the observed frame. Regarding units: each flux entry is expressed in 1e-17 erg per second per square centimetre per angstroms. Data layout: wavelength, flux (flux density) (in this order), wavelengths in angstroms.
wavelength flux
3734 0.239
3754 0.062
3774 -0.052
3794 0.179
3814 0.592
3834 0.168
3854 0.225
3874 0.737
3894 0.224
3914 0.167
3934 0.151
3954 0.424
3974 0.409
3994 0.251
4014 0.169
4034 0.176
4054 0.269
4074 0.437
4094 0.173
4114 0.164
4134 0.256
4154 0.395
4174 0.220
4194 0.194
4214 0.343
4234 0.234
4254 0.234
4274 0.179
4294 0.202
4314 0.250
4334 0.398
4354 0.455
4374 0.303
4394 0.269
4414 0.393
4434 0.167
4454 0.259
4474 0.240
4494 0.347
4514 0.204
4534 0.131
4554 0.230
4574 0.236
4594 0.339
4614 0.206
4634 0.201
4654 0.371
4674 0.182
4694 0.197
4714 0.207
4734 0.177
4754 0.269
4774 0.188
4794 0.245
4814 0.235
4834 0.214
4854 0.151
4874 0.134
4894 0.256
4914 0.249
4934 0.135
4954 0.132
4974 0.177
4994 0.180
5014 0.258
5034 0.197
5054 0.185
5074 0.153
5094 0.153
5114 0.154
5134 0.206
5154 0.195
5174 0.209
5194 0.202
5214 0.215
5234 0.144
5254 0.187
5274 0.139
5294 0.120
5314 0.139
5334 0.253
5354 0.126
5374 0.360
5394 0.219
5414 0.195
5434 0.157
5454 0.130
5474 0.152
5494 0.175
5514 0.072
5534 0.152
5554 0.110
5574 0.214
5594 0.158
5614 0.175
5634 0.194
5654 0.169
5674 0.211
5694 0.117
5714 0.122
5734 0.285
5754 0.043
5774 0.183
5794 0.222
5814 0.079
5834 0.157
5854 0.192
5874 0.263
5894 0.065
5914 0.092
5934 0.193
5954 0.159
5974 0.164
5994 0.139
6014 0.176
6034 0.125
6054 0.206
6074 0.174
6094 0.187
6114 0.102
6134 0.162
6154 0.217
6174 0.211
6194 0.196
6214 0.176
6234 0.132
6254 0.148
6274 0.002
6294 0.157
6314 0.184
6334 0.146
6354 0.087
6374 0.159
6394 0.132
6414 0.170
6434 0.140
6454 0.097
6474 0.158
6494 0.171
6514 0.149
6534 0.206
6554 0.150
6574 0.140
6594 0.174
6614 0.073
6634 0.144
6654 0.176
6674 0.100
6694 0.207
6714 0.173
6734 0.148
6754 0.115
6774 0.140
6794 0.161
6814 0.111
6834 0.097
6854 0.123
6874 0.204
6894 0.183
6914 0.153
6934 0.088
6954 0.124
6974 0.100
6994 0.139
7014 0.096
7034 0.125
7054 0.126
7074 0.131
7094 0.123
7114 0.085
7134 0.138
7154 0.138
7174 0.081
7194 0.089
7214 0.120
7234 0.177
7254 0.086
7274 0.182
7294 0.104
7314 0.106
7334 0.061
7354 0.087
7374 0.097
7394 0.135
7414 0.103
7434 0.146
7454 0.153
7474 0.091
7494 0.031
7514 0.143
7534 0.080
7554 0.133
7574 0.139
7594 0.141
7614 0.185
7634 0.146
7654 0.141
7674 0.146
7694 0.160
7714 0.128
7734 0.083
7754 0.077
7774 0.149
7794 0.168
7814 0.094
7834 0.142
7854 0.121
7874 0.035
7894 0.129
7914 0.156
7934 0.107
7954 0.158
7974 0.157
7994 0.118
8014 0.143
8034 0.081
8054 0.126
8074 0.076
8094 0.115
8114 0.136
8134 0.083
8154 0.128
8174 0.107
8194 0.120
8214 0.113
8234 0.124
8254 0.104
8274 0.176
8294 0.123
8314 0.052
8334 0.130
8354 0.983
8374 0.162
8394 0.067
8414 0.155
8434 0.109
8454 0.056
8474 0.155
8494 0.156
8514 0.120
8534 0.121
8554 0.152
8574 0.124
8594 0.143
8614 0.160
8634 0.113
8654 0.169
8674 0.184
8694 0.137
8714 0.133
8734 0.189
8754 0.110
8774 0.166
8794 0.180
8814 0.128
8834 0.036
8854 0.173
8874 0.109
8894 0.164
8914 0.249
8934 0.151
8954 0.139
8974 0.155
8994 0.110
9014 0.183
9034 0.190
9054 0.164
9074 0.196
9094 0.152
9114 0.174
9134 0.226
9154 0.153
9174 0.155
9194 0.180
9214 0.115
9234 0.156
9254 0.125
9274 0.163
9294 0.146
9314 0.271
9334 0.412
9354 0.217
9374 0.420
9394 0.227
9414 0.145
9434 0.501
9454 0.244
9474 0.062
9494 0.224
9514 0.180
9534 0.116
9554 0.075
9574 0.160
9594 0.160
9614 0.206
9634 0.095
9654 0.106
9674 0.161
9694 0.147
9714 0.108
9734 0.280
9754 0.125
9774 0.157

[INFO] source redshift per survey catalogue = 1.24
